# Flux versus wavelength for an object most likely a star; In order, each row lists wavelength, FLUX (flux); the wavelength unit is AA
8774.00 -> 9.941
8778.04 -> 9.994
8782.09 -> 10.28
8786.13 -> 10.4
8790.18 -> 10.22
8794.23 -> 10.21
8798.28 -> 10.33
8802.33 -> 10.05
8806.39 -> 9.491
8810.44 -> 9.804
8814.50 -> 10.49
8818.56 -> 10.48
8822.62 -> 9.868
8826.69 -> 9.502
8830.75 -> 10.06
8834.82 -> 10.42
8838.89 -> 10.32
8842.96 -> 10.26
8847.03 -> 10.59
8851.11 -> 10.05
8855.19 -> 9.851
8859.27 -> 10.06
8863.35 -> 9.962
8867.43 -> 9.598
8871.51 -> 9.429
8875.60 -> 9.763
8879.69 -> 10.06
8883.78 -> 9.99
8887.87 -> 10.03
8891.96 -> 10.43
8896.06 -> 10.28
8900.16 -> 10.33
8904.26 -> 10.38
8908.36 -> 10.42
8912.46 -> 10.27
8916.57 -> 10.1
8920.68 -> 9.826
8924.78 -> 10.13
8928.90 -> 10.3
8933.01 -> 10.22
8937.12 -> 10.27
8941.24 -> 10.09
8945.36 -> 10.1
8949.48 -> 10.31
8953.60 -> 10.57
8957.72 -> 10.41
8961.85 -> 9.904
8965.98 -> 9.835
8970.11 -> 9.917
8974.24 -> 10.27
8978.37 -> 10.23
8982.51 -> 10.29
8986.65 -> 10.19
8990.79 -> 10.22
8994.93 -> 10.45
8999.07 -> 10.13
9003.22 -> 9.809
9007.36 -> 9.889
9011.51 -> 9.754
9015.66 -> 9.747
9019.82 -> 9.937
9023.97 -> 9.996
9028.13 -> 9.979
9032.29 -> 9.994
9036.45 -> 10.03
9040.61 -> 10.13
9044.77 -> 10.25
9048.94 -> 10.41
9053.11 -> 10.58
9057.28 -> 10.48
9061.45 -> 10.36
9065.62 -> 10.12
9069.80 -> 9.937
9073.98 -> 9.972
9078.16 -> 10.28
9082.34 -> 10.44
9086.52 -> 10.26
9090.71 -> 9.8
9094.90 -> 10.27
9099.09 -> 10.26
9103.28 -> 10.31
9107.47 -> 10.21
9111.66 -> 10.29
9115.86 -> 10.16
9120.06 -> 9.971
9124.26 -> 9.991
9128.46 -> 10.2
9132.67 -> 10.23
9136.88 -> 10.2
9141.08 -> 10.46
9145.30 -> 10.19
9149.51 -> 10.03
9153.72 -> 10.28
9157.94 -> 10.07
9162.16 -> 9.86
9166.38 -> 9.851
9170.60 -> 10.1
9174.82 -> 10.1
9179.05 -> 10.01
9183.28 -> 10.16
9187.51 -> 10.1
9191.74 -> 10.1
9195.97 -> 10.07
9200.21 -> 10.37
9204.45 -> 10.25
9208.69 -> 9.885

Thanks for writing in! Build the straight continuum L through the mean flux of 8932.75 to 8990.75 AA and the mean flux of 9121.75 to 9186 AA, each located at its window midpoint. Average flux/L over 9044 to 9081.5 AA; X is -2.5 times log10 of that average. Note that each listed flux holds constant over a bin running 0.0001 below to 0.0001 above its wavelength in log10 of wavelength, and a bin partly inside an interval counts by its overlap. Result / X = -0.013 mag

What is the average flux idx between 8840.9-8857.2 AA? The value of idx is 10.2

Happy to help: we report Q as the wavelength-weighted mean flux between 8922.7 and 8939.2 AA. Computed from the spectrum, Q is 10.2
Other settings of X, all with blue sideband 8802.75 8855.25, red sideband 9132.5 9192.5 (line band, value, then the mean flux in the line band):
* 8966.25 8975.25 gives 0.01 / 10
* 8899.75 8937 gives -0.01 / 10.2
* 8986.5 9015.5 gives 0.01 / 10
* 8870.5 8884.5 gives 0.03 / 9.82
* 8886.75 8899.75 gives -0.02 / 10.3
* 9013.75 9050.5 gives 0.01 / 10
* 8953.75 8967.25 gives 0.00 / 10.1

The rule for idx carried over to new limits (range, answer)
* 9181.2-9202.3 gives 10.2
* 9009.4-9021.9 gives 9.81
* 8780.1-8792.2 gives 10.3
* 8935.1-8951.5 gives 10.2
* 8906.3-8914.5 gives 10.4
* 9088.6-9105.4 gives 10.2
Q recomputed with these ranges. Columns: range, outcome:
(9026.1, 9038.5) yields 10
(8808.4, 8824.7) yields 10.2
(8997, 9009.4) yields 9.95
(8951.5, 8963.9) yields 10.3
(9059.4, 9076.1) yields 10.1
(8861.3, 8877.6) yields 9.69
